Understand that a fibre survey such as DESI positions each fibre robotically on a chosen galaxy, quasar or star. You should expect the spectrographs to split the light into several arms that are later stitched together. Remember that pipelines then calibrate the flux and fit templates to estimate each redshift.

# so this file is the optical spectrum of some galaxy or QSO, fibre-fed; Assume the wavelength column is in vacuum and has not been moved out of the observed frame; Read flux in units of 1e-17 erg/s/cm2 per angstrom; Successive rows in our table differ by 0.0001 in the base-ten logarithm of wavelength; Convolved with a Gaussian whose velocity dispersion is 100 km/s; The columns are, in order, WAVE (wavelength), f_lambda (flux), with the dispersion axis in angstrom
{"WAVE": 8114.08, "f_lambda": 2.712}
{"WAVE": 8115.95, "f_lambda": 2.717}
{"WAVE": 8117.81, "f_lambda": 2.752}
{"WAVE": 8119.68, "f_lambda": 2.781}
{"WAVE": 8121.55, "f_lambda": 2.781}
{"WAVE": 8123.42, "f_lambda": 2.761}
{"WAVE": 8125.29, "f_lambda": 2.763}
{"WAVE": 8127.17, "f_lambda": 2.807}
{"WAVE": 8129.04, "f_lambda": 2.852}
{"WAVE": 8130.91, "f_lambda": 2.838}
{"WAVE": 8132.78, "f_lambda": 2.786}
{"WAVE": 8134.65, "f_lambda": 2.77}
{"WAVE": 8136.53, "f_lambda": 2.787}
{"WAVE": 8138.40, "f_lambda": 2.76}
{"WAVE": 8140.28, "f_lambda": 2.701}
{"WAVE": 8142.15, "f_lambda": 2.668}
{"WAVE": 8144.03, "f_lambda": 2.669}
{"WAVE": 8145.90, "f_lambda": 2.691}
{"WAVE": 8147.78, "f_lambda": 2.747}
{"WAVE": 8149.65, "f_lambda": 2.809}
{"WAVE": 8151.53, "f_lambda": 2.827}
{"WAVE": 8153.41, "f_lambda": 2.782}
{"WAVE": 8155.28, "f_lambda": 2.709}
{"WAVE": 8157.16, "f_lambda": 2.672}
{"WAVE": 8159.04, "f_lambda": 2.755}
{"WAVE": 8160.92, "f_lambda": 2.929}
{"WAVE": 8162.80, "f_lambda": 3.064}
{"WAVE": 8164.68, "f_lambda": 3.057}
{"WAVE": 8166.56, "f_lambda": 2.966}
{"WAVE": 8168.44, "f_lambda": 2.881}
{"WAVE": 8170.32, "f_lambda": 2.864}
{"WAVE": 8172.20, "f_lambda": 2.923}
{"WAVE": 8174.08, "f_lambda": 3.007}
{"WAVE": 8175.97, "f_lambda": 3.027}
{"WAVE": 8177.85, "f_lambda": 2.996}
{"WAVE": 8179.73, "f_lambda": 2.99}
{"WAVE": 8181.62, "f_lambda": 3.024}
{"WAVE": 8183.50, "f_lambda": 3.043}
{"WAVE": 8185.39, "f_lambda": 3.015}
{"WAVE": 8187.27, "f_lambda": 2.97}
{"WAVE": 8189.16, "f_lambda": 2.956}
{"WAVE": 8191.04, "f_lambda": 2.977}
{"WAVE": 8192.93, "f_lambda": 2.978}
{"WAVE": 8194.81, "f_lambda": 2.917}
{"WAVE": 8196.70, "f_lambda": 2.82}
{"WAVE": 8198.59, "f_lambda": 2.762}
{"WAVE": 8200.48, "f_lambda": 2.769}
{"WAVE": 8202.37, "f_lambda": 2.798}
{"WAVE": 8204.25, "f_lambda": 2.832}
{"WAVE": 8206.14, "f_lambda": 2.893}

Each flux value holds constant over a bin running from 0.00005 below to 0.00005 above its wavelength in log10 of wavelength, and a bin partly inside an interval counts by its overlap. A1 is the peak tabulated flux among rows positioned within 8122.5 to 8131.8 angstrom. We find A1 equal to 2.852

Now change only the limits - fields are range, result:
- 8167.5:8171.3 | 2.881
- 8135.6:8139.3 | 2.787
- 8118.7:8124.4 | 2.781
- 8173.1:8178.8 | 3.027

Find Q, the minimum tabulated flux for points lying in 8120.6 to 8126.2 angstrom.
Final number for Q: 2.761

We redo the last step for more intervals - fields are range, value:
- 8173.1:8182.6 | 2.99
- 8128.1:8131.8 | 2.838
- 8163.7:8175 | 2.864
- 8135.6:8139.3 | 2.76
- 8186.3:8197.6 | 2.82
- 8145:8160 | 2.672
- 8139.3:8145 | 2.668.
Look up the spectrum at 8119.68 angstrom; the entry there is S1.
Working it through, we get 2.781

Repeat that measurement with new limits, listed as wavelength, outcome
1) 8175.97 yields 3.027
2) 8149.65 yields 2.809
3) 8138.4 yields 2.76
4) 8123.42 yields 2.761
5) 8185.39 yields 3.015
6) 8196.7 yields 2.82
